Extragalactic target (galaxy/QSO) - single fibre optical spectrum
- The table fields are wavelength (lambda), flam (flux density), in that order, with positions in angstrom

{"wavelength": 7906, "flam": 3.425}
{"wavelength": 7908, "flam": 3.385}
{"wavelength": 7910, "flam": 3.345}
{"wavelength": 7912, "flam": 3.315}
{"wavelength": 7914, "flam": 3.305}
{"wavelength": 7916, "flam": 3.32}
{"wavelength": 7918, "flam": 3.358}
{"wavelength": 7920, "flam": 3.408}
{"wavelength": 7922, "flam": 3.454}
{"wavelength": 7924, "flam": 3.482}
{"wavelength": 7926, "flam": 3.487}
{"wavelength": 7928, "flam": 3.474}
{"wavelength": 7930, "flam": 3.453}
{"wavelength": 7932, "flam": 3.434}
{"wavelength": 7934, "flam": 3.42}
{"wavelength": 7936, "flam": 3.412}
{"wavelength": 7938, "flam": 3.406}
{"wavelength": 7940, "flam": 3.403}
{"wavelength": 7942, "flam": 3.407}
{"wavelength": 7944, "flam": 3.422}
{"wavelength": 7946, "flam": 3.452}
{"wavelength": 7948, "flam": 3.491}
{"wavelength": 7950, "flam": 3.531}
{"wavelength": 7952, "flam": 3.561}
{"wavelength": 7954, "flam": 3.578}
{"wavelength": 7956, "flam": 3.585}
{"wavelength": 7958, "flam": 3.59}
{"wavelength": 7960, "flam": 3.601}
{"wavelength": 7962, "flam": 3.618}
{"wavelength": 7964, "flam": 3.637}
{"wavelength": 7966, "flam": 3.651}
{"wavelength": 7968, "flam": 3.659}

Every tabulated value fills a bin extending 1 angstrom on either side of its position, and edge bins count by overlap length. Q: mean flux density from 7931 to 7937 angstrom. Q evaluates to 3.42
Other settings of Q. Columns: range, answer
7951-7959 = 3.58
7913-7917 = 3.31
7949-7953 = 3.55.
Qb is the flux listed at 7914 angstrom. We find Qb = 3.305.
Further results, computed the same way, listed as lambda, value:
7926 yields 3.487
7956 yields 3.585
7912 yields 3.315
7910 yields 3.345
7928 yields 3.474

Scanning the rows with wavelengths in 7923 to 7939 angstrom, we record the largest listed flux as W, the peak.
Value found 3.487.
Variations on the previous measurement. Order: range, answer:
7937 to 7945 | 3.422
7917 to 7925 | 3.482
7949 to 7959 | 3.59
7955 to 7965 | 3.637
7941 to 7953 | 3.561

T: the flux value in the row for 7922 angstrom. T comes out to 3.454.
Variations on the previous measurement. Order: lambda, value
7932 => 3.434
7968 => 3.659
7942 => 3.407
